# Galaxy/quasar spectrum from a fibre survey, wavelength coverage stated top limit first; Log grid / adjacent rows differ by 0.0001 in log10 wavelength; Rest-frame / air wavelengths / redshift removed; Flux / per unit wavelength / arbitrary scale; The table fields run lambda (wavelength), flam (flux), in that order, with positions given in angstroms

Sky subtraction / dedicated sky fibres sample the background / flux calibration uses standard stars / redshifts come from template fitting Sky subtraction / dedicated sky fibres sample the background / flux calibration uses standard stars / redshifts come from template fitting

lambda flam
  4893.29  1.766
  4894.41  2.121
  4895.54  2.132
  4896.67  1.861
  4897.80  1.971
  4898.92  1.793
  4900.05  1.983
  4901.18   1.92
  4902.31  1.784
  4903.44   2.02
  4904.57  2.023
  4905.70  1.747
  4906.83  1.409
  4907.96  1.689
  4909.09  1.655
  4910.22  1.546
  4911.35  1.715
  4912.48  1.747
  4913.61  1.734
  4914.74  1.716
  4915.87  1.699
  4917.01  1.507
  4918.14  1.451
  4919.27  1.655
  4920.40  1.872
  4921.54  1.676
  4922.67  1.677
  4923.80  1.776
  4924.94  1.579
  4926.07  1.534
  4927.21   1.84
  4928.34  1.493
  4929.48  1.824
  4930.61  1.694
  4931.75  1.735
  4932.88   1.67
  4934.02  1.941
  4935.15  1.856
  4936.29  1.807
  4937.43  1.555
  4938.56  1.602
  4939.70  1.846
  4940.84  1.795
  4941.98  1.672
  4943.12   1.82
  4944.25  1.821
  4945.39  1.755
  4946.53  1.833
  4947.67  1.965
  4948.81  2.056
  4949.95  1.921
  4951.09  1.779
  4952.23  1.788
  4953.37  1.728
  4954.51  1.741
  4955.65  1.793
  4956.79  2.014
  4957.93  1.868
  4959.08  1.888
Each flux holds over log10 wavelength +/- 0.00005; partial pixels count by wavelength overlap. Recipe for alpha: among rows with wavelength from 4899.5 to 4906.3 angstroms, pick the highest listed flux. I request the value 2.023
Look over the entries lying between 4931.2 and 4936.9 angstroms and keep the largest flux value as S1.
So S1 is 1.941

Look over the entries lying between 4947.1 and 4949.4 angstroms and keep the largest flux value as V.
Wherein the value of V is 2.056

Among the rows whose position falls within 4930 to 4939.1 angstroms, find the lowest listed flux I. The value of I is 1.555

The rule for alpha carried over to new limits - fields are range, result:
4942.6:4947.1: 1.833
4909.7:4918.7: 1.747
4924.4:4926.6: 1.579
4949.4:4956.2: 1.921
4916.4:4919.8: 1.655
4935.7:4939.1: 1.807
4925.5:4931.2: 1.84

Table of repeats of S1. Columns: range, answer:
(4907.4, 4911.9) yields 1.715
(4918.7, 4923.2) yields 1.872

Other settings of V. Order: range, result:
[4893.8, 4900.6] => 2.132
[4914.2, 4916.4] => 1.716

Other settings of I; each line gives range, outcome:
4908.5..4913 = 1.546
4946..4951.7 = 1.779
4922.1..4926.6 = 1.534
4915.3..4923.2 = 1.451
